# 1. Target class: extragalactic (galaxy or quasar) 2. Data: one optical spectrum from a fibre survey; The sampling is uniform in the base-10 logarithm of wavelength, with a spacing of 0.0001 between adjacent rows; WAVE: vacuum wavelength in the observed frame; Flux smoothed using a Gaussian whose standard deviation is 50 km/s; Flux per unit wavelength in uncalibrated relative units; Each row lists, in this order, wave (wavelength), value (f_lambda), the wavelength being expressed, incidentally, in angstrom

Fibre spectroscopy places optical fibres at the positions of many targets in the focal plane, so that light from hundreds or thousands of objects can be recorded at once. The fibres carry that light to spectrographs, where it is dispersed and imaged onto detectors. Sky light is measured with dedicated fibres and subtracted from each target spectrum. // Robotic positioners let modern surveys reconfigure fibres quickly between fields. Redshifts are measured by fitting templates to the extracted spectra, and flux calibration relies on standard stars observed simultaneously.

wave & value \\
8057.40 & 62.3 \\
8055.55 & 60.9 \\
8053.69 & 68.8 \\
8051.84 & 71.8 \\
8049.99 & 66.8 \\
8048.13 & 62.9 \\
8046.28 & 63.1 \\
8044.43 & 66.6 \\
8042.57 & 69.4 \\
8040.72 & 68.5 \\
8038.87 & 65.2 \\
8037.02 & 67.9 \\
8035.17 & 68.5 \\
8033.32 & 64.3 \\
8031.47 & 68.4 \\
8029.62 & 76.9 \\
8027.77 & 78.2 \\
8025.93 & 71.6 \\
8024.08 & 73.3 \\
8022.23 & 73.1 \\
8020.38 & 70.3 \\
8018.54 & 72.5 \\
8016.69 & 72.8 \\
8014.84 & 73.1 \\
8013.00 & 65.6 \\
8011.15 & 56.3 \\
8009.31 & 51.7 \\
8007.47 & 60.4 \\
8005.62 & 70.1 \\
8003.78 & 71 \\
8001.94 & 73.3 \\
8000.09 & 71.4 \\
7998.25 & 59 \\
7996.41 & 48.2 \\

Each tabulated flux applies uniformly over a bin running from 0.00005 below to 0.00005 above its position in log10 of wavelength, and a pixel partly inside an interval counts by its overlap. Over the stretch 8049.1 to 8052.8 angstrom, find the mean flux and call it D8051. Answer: 69.5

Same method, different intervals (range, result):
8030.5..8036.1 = 67.1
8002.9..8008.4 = 67.1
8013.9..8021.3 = 72.2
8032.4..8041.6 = 66.9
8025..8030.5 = 75.6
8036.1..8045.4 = 67.5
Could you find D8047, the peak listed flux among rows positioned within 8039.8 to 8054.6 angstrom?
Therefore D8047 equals 71.8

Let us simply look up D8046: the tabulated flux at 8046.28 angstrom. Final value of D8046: 63.1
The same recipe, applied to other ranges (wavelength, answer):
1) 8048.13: 62.9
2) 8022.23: 73.1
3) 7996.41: 48.2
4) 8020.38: 70.3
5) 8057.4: 62.3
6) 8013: 65.6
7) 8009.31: 51.7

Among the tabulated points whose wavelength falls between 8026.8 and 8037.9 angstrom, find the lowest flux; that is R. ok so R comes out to 64.3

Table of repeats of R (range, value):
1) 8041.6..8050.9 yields 62.9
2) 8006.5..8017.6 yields 51.7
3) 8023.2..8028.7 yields 71.6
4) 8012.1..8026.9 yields 65.6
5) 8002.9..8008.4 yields 60.4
